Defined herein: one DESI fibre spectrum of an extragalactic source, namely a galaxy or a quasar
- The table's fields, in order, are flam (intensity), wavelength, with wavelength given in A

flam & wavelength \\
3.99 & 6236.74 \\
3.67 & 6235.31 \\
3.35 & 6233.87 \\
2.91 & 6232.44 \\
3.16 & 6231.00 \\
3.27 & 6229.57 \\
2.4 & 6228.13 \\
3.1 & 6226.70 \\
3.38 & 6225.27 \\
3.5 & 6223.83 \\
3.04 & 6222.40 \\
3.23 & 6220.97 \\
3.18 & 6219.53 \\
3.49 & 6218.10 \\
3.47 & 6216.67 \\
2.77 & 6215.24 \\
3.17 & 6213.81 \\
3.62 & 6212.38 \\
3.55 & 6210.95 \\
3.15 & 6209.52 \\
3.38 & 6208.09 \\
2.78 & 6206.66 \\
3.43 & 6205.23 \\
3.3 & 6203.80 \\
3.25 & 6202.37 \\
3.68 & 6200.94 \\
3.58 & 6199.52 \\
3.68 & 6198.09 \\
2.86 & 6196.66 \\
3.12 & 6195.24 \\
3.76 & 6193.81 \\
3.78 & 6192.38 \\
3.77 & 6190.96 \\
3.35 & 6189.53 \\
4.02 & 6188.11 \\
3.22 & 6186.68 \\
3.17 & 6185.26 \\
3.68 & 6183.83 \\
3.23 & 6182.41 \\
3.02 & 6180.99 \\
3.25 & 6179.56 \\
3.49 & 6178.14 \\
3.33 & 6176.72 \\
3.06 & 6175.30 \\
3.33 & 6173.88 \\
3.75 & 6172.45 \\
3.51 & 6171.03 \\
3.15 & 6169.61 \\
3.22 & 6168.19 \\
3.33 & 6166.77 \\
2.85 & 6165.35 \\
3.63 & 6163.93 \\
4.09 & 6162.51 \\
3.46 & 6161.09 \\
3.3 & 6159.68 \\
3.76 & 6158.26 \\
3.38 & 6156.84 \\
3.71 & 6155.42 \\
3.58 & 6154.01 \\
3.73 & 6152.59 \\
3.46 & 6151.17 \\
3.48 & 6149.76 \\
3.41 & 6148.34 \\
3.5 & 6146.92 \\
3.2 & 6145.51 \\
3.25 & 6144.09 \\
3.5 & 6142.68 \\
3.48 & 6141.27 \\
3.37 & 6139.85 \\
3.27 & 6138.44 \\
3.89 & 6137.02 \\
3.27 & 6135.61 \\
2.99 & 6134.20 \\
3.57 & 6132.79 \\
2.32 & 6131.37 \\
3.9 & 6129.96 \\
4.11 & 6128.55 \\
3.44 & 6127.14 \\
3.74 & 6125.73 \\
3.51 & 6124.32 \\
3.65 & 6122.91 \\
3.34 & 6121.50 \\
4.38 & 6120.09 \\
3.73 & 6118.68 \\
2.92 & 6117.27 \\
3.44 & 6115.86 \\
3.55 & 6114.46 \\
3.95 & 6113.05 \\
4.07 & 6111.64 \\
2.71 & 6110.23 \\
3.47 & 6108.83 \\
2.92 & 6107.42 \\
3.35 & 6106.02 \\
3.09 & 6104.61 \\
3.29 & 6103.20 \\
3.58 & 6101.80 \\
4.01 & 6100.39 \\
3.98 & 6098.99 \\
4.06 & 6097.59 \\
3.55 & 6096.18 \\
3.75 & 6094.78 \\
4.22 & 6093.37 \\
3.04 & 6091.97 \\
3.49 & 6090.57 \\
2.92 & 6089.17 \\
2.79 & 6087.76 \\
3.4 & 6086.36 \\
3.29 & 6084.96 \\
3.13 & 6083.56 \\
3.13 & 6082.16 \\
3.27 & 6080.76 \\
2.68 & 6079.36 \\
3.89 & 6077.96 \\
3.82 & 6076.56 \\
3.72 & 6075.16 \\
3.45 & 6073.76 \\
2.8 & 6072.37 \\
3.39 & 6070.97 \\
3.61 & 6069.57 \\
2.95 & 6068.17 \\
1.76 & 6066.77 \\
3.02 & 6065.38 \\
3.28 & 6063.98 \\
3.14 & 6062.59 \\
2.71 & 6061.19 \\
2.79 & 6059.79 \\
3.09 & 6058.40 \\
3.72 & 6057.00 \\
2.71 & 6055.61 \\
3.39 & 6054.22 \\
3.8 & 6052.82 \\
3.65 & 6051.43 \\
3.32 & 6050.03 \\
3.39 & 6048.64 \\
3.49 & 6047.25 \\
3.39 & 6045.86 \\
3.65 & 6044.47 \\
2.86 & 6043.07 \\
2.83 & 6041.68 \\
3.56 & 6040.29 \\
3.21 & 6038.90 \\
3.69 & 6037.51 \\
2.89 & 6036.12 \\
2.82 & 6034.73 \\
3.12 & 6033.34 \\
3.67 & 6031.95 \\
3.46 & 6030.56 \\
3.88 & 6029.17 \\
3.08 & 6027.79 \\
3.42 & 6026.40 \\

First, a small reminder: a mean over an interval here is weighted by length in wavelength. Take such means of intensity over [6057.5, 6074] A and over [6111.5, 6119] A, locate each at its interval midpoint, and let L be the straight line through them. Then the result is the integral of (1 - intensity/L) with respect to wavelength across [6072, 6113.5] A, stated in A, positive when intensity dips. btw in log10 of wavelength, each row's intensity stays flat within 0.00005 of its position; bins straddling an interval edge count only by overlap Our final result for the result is -1.6 A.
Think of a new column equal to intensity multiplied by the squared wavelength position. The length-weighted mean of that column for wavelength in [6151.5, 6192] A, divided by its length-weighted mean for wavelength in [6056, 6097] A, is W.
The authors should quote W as 1.10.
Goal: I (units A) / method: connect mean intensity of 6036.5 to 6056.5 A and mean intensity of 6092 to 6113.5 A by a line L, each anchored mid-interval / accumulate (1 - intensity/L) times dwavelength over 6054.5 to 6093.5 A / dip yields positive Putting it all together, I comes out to 3.25 A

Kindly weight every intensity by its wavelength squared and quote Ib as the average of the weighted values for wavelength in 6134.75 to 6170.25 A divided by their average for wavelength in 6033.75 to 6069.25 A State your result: 1.1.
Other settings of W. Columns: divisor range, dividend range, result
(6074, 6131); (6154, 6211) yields 1.00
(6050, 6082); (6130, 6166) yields 1.10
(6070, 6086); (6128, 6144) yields 1.04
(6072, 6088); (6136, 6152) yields 1.06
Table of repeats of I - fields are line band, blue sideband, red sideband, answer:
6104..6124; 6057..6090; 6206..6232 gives -2.0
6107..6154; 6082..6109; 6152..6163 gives 0.8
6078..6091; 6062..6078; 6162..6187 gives 0.3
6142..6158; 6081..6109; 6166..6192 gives -0.4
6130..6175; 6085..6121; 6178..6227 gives 0.2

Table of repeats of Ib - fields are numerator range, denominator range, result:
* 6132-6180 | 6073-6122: 1.01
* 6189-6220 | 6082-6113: 1.02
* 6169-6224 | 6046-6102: 1.05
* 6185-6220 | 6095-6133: 0.98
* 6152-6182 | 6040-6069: 1.12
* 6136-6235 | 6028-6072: 1.09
